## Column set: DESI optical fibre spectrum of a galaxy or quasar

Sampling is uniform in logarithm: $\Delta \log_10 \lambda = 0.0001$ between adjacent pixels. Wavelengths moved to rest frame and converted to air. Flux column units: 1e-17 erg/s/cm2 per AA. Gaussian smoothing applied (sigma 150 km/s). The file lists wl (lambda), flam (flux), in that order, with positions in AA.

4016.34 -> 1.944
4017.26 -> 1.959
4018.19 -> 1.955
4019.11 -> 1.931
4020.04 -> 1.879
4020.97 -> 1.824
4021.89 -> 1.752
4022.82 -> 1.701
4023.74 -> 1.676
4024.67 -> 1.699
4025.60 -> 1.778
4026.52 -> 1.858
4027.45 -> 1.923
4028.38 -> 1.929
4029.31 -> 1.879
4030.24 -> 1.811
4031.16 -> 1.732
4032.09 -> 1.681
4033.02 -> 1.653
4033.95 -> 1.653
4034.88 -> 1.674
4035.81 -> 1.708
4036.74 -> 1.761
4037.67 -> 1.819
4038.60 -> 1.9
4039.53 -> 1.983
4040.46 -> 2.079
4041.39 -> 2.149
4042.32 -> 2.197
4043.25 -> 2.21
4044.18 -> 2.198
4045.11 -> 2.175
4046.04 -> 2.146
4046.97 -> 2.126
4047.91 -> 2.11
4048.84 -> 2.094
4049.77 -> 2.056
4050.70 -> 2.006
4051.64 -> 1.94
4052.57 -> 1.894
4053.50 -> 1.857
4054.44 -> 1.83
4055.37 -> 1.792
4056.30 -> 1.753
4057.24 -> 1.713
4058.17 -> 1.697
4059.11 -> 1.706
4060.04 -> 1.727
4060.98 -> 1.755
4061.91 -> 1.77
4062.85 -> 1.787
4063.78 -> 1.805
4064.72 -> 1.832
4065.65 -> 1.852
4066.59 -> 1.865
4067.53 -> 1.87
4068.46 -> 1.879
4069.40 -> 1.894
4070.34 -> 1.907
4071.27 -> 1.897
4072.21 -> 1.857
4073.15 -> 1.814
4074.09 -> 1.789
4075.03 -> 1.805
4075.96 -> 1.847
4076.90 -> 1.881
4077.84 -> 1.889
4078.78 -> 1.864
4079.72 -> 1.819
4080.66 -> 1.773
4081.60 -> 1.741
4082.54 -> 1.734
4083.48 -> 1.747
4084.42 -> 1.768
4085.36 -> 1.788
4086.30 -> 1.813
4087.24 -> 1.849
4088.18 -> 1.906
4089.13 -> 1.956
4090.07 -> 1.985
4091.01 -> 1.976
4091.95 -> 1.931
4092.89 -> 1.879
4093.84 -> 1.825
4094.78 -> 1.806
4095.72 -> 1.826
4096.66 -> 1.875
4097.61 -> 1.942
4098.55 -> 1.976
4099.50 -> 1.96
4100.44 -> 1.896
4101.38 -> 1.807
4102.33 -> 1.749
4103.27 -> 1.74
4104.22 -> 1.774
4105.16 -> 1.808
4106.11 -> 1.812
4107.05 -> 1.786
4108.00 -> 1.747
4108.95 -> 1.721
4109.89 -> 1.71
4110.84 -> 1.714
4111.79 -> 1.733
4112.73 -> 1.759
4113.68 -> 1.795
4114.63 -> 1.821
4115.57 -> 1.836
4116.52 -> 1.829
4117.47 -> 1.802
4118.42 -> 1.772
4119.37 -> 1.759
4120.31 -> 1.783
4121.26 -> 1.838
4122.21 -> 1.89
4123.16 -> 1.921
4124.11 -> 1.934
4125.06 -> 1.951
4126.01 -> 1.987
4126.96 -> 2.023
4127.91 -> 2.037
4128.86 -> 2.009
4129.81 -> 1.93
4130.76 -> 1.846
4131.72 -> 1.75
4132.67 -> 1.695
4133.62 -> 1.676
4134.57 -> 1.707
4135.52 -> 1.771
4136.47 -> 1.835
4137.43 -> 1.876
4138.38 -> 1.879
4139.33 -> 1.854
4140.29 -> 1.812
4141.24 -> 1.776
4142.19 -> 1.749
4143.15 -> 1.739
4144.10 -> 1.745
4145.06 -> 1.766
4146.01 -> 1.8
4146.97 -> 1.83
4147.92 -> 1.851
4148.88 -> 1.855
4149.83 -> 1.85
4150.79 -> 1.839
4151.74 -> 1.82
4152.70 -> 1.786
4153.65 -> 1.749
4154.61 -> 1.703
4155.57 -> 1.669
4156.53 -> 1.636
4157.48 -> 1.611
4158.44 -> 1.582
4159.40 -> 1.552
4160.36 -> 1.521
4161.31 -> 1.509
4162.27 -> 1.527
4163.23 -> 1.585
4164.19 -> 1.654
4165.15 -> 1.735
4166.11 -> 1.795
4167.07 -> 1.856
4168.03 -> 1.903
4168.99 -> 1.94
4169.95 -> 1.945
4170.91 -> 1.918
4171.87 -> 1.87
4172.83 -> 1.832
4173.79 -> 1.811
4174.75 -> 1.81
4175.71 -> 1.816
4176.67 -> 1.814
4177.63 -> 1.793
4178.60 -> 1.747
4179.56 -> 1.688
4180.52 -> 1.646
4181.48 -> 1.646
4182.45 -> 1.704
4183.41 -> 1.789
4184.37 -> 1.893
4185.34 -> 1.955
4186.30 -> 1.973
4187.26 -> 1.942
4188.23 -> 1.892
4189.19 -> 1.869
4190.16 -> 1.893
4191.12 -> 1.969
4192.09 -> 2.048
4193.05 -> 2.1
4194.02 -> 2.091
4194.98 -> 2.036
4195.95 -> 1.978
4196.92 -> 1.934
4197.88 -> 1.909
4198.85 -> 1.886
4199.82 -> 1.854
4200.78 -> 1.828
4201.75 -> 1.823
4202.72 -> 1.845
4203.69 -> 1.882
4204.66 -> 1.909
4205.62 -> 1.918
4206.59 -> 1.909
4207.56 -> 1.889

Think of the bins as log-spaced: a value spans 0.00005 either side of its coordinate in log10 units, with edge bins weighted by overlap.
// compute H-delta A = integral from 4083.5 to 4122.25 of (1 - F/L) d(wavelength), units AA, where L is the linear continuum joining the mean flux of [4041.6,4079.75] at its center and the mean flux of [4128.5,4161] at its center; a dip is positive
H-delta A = 0.15 AA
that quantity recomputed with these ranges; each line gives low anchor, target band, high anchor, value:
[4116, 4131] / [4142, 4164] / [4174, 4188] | 1.7 AA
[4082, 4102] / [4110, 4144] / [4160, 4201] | 0.5 AA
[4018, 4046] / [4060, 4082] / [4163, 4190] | 0.3 AA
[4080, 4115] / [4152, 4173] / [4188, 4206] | 1.9 AA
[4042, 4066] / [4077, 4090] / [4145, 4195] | 0.5 AA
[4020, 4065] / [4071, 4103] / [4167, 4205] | 0.4 AA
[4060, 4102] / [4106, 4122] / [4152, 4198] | 0.5 AA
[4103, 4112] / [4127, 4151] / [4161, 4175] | -0.7 AA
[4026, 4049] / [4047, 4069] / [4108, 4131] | 0.7 AA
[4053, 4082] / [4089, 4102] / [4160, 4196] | -0.6 AA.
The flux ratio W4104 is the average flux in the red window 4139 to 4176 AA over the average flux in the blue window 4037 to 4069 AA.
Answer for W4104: 0.9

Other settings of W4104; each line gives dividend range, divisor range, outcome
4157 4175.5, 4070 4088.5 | 0.95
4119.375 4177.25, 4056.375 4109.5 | 0.98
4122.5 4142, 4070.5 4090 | 1.02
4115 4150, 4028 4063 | 0.97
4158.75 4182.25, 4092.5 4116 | 0.96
